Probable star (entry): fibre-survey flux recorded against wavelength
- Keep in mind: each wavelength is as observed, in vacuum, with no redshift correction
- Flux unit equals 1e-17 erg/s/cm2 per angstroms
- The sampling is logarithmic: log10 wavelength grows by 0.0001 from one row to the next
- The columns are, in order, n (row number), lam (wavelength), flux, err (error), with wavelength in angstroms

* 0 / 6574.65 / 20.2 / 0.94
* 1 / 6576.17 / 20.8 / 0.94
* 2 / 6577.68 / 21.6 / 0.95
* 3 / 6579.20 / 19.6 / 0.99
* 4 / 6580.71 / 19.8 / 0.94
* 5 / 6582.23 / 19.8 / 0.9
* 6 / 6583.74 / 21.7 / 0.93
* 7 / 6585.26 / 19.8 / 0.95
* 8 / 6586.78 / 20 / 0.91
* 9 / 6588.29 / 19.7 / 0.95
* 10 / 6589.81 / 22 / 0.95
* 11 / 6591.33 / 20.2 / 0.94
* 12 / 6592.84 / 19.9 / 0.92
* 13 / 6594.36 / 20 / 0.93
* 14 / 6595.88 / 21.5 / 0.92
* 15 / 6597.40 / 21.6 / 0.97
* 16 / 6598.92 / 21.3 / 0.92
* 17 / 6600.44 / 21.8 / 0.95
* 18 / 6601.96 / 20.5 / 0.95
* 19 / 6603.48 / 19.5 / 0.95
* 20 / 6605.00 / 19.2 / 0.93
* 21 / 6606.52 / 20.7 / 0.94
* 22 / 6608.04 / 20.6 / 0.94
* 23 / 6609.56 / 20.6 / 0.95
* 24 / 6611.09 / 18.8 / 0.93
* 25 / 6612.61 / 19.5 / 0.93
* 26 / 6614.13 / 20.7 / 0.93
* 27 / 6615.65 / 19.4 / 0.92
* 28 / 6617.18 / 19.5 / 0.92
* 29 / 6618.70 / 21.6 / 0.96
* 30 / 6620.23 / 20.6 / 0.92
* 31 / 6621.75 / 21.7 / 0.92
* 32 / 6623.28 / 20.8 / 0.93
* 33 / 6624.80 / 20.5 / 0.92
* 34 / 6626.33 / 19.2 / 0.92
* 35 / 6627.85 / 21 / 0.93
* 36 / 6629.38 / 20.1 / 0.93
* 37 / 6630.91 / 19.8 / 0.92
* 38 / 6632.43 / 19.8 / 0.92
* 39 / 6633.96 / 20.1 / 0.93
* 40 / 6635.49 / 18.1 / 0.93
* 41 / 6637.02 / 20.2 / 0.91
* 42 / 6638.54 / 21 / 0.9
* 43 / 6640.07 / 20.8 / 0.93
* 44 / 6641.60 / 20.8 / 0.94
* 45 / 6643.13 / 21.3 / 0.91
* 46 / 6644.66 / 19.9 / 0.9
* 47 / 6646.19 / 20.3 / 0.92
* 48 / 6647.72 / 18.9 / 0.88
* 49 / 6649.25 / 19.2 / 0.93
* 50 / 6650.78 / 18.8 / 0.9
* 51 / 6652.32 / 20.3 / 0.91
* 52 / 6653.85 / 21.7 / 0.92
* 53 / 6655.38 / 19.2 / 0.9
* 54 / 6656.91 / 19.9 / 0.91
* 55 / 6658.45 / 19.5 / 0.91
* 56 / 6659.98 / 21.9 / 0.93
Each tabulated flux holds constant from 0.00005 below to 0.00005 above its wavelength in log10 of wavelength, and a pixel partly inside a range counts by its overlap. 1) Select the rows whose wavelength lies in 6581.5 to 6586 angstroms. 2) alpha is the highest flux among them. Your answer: 21.7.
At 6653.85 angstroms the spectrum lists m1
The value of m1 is 21.7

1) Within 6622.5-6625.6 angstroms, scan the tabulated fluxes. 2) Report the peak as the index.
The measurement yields 20.8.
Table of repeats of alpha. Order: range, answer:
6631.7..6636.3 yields 20.1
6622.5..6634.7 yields 21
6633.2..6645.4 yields 21.3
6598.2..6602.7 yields 21.8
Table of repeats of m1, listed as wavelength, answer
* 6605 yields 19.2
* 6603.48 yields 19.5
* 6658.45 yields 19.5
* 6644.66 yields 19.9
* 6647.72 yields 18.9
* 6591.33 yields 20.2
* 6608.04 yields 20.6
